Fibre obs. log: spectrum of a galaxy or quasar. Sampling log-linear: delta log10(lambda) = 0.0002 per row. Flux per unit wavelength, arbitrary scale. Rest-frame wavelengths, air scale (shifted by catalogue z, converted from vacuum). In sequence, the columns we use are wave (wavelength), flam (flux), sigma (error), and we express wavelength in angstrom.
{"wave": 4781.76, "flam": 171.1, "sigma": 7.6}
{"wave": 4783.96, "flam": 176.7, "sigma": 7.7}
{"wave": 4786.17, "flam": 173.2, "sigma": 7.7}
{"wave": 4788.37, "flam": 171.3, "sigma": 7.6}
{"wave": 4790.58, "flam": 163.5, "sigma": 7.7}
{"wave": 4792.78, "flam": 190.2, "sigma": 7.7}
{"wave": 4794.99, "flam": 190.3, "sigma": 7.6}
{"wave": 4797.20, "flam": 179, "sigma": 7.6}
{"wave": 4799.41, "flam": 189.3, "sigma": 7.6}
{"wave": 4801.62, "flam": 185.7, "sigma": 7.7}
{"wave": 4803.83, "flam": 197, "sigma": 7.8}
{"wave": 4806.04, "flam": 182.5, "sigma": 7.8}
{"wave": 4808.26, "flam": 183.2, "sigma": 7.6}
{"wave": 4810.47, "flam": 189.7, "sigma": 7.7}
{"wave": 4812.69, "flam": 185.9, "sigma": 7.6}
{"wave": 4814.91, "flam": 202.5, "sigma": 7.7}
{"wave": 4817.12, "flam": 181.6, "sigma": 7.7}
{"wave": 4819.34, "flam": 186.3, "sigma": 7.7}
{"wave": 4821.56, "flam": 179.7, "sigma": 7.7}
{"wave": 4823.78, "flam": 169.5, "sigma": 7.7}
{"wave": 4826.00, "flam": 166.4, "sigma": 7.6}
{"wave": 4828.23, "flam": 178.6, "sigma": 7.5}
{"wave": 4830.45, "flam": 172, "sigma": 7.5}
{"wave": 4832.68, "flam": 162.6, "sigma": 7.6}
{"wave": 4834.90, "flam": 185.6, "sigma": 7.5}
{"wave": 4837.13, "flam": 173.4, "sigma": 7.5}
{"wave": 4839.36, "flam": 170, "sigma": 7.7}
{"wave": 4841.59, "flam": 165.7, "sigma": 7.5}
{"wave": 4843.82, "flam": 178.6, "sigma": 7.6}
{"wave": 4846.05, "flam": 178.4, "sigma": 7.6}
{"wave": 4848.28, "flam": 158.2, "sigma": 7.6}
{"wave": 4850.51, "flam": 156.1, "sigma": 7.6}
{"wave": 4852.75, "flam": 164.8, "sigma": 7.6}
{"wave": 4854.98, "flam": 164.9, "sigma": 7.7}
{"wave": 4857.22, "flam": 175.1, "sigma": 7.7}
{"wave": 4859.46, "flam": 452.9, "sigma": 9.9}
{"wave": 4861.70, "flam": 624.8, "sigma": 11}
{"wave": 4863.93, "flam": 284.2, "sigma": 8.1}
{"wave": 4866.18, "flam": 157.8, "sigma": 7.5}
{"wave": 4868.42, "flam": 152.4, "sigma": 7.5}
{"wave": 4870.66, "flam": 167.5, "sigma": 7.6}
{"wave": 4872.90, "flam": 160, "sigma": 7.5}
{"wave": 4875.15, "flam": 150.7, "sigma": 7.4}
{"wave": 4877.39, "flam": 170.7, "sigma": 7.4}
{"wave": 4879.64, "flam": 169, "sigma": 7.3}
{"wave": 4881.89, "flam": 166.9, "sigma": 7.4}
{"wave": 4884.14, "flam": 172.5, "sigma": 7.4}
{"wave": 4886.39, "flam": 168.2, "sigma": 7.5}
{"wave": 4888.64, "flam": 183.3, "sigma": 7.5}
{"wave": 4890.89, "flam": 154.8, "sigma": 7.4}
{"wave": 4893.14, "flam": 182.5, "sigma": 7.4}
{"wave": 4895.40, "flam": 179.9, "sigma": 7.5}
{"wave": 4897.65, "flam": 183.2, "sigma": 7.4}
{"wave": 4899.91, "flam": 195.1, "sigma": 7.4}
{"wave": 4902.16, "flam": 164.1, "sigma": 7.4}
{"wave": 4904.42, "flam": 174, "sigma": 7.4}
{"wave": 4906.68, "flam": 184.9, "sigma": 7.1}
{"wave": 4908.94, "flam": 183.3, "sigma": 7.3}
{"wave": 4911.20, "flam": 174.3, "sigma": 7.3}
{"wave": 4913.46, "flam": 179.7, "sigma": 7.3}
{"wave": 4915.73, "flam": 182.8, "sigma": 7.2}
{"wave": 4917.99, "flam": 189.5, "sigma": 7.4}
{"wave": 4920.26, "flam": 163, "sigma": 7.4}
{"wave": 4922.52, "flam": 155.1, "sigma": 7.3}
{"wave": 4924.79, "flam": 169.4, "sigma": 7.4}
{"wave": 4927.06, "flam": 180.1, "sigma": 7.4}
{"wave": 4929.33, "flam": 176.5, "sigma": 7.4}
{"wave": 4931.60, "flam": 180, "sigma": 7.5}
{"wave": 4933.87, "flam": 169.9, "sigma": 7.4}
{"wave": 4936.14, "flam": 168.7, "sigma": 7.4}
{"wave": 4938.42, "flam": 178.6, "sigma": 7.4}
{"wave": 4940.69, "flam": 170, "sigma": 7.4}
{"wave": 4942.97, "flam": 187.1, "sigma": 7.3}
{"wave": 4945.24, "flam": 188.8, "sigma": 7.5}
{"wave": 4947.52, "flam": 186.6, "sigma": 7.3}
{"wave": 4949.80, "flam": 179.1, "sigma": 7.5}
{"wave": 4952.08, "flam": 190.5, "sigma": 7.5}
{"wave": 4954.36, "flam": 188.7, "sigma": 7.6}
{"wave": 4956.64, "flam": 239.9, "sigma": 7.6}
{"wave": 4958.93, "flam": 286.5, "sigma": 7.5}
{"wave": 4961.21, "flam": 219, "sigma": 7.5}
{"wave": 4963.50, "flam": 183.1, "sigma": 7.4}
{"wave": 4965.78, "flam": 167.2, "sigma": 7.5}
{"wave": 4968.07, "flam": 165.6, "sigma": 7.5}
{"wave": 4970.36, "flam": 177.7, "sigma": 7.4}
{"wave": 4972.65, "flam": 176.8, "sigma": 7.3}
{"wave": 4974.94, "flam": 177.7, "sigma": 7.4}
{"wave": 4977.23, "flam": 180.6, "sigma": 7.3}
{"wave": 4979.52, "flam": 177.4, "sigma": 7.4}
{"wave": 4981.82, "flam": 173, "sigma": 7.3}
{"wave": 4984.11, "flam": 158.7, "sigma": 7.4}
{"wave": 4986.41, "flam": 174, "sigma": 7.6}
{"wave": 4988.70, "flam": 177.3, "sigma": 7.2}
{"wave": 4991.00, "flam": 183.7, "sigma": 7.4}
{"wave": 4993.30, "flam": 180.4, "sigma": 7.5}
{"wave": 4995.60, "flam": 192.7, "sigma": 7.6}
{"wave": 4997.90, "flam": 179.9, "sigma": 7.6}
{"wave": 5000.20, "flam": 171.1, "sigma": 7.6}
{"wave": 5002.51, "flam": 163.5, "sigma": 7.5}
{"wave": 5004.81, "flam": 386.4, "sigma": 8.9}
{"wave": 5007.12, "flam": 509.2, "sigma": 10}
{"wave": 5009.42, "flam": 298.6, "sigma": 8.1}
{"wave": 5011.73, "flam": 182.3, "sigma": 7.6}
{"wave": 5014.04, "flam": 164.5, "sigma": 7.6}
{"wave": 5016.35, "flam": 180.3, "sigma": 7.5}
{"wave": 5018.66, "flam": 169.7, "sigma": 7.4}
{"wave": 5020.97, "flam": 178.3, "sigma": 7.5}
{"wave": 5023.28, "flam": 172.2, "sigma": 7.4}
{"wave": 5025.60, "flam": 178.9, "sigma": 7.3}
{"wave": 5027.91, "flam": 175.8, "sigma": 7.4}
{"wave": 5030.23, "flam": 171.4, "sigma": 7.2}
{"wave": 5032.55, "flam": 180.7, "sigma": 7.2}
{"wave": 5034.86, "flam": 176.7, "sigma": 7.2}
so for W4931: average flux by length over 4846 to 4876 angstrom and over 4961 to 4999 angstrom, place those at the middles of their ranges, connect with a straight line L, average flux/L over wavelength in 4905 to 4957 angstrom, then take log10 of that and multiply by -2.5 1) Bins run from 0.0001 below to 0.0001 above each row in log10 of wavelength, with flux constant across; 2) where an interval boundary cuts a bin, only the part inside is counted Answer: 0.102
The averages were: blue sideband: 227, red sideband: 178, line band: 180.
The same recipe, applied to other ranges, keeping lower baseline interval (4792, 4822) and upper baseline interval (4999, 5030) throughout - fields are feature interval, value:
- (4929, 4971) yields 0.121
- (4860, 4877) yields -0.239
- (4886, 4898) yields 0.156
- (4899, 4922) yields 0.154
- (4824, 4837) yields 0.112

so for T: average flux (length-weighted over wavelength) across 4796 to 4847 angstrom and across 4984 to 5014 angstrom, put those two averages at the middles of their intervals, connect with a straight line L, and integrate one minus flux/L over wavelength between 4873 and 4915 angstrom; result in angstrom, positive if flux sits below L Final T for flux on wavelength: 5.4 angstrom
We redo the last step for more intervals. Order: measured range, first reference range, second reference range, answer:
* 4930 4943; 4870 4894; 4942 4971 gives 1.0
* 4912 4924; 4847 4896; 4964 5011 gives 1.9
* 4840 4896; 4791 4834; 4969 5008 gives -3.5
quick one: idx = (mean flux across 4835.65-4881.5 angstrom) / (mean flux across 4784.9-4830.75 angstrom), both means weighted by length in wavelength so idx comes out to 1.14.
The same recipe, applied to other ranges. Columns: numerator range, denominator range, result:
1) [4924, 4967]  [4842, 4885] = 0.90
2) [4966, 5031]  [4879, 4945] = 1.13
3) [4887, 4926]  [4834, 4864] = 0.77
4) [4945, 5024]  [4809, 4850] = 1.15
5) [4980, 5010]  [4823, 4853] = 1.32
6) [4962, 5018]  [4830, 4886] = 1.01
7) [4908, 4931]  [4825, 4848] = 1.02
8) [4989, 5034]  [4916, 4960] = 1.13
